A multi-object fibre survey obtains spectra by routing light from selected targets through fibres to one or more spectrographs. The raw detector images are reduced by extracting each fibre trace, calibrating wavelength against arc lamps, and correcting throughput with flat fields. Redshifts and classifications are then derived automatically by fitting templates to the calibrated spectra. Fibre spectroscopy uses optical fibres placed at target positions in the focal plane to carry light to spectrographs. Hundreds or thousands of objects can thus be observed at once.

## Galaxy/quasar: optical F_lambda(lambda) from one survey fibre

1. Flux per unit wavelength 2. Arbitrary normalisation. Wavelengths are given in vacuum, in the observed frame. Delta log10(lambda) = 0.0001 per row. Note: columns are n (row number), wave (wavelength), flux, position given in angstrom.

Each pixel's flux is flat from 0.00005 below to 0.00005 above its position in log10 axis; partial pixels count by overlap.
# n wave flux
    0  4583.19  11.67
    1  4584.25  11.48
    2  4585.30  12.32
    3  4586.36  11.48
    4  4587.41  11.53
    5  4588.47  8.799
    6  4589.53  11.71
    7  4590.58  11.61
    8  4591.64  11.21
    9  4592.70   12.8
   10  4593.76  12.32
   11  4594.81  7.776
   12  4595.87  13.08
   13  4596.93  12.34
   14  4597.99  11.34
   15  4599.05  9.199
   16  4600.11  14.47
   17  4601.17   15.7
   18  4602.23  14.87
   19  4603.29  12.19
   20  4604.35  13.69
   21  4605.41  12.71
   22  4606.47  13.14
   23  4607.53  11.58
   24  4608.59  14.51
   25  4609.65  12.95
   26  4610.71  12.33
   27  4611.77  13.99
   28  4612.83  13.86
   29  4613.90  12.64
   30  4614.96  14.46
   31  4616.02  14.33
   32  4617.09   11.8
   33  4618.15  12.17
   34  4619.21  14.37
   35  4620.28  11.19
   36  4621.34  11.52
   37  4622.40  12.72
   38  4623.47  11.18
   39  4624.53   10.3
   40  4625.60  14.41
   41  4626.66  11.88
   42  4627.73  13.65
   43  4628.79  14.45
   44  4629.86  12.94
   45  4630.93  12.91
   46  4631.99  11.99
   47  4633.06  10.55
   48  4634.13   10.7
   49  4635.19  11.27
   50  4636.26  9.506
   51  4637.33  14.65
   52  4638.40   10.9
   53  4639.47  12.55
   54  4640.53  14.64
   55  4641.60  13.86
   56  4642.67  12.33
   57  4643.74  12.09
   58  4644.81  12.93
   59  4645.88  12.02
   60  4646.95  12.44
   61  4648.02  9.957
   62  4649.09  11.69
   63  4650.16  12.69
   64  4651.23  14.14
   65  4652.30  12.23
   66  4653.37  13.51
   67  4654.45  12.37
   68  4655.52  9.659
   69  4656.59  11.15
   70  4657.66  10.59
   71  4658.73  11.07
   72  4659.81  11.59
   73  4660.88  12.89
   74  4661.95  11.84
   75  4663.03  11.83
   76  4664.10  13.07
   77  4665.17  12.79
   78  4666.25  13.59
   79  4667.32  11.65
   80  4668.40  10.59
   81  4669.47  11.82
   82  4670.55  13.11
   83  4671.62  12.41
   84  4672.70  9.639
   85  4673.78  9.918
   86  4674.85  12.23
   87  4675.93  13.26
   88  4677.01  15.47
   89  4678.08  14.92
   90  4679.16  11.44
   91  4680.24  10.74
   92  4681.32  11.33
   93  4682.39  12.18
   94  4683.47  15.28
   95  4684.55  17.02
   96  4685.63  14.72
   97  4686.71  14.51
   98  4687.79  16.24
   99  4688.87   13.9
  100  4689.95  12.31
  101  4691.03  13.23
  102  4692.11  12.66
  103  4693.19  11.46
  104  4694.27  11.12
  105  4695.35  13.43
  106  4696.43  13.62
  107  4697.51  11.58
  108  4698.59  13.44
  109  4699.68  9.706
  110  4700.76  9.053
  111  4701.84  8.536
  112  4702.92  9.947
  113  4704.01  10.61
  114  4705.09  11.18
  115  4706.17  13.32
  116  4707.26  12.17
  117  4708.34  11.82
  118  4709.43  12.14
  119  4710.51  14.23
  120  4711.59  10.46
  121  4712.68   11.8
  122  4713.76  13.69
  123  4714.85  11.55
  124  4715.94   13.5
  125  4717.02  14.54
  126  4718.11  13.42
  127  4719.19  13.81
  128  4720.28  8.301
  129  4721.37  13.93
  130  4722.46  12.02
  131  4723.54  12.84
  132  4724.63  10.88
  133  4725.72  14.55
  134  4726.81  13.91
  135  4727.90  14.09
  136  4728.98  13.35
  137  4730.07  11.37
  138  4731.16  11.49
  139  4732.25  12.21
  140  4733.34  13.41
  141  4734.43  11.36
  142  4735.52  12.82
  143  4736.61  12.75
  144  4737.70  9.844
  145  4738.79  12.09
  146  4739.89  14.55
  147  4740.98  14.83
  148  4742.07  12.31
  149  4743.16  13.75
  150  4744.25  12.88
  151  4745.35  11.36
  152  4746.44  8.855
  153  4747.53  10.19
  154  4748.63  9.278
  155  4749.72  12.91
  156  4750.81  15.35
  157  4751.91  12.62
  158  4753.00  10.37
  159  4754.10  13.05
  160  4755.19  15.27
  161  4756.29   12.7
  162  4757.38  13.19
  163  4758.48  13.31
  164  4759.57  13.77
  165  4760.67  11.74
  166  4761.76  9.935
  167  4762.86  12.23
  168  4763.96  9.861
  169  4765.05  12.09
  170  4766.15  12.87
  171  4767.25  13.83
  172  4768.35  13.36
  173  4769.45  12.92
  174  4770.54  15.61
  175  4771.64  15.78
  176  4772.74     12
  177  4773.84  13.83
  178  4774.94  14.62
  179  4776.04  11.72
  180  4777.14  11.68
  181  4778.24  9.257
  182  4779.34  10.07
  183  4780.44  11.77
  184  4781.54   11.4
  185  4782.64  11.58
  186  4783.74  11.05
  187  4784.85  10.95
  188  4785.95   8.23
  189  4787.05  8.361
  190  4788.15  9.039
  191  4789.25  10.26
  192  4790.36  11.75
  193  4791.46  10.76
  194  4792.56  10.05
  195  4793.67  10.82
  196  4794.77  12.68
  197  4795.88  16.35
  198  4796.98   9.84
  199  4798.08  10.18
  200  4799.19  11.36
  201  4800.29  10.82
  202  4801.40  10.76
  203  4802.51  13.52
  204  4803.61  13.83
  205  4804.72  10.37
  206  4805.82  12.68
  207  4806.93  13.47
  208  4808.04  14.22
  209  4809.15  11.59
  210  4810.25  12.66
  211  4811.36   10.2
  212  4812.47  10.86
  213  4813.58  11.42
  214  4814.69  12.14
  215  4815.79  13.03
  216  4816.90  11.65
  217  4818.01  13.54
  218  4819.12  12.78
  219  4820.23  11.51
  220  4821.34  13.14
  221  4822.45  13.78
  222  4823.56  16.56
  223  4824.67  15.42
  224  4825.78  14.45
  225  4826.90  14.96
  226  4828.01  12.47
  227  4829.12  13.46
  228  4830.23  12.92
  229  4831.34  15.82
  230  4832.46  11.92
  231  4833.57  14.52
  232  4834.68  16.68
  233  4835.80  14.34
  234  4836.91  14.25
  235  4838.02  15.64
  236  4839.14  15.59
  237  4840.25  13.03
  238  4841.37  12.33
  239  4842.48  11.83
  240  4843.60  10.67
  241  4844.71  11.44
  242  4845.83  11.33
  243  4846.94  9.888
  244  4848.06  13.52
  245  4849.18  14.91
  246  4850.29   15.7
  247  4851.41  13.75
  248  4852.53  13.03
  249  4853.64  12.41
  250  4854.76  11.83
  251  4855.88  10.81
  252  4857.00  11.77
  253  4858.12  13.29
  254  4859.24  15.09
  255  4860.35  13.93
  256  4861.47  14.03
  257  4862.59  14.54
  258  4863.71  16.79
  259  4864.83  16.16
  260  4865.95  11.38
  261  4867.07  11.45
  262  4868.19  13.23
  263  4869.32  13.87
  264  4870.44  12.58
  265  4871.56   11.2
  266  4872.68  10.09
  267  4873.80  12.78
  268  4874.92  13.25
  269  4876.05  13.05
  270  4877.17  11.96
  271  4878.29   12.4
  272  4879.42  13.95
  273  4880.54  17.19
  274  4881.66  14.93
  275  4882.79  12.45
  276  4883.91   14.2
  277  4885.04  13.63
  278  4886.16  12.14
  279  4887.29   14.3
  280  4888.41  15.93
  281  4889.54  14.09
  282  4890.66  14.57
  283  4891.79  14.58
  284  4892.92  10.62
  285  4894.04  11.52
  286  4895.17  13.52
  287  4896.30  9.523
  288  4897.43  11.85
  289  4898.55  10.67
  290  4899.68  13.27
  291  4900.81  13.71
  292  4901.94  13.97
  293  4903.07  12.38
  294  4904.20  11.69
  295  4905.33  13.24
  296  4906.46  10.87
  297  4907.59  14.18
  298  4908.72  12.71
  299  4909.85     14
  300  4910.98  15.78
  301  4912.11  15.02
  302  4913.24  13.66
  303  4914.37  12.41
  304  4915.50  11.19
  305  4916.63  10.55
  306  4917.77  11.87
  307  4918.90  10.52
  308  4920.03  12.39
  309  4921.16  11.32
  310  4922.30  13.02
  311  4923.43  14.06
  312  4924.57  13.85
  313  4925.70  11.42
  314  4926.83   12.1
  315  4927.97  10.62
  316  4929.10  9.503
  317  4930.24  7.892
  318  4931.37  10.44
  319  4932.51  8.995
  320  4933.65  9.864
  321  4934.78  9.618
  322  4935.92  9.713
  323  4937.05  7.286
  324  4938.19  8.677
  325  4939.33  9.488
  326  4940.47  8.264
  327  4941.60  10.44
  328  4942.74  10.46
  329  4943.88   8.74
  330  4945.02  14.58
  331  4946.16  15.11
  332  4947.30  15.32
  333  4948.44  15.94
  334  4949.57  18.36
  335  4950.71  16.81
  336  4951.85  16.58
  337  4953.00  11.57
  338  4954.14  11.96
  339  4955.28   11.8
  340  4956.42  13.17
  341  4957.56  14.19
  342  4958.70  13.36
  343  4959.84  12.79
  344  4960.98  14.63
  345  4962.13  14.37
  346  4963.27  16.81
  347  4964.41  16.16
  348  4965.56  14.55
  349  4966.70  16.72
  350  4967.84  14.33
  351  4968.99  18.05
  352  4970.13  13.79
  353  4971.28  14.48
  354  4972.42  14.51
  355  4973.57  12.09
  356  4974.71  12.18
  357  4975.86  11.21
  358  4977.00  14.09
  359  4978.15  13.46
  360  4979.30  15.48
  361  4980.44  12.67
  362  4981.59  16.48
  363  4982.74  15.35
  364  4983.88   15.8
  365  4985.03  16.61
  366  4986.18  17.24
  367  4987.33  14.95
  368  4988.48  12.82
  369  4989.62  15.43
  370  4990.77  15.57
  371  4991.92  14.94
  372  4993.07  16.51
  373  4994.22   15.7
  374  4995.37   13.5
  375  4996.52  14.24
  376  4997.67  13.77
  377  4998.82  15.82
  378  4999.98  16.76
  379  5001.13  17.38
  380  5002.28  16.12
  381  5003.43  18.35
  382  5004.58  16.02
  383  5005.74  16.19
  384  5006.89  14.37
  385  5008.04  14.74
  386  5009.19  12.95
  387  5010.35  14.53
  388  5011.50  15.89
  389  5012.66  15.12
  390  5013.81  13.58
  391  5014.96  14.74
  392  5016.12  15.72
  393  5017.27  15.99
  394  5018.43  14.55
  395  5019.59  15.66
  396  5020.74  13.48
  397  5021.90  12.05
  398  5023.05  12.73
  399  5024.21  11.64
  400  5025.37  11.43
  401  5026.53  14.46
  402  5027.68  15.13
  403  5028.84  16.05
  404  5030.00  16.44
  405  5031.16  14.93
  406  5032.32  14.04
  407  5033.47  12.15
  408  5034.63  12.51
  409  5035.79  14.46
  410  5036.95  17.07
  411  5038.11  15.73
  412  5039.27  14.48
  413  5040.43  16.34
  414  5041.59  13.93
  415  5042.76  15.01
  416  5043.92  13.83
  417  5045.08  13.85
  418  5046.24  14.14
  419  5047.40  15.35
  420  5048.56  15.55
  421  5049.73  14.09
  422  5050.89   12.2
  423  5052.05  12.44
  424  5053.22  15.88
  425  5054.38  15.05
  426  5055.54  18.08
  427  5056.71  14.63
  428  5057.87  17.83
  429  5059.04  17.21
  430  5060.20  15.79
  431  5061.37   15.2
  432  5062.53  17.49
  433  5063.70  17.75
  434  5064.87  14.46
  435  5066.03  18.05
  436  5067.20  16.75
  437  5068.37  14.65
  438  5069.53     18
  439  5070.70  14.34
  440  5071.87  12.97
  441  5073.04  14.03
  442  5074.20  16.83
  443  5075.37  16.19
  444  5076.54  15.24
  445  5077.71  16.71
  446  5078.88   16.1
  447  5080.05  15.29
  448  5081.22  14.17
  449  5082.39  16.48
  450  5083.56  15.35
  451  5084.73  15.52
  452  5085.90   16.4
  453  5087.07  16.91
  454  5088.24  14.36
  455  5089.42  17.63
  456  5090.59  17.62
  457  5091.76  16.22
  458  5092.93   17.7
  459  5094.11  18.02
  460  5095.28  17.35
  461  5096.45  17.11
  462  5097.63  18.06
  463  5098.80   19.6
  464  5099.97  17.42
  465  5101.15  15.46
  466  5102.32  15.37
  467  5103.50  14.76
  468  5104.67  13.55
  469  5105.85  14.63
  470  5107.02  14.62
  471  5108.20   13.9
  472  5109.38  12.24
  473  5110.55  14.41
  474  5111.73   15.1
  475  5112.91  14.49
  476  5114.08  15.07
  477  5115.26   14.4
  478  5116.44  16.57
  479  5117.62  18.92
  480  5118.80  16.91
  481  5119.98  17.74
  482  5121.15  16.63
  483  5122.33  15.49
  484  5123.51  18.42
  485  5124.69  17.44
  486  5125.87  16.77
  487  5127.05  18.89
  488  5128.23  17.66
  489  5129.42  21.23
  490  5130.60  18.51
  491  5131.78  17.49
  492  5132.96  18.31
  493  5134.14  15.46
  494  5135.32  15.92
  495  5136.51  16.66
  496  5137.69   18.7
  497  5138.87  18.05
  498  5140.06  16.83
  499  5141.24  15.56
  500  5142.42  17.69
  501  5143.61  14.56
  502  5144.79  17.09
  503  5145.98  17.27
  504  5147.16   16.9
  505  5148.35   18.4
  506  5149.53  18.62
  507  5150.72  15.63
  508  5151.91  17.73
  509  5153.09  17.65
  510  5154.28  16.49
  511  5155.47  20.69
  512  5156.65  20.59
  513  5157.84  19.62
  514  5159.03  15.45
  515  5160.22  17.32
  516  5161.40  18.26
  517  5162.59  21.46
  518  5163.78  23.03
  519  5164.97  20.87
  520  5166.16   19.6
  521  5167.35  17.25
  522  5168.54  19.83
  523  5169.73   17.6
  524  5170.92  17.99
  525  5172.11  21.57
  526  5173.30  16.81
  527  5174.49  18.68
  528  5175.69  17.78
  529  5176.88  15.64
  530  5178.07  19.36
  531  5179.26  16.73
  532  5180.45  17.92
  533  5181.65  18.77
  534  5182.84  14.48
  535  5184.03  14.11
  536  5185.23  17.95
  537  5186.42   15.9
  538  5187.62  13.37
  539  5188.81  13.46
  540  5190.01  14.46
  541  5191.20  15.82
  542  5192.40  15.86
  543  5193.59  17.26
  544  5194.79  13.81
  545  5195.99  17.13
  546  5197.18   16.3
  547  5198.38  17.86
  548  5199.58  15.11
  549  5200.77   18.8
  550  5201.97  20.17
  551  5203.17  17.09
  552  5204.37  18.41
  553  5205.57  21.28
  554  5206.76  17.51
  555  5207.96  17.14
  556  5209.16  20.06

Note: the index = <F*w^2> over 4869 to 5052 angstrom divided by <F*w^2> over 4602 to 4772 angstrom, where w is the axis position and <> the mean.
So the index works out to 1.22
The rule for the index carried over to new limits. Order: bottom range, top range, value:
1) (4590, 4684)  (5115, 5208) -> 1.75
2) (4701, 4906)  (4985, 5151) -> 1.39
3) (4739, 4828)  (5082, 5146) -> 1.54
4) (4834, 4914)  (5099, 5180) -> 1.45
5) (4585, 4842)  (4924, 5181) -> 1.43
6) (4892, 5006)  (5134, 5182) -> 1.47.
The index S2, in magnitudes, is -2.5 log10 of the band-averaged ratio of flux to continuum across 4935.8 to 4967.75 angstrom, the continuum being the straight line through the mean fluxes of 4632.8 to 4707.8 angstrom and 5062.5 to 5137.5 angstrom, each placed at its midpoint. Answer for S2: 0.132 mag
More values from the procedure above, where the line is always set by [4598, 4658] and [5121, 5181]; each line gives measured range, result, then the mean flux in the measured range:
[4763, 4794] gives 0.21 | 11.6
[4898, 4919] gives 0.21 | 12.8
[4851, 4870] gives 0.12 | 13.4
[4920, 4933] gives 0.36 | 11.3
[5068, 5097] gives 0.08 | 16.1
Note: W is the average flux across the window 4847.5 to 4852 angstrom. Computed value 14.4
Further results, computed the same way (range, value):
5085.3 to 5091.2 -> 16.6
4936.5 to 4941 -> 8.42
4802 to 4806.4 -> 12.6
